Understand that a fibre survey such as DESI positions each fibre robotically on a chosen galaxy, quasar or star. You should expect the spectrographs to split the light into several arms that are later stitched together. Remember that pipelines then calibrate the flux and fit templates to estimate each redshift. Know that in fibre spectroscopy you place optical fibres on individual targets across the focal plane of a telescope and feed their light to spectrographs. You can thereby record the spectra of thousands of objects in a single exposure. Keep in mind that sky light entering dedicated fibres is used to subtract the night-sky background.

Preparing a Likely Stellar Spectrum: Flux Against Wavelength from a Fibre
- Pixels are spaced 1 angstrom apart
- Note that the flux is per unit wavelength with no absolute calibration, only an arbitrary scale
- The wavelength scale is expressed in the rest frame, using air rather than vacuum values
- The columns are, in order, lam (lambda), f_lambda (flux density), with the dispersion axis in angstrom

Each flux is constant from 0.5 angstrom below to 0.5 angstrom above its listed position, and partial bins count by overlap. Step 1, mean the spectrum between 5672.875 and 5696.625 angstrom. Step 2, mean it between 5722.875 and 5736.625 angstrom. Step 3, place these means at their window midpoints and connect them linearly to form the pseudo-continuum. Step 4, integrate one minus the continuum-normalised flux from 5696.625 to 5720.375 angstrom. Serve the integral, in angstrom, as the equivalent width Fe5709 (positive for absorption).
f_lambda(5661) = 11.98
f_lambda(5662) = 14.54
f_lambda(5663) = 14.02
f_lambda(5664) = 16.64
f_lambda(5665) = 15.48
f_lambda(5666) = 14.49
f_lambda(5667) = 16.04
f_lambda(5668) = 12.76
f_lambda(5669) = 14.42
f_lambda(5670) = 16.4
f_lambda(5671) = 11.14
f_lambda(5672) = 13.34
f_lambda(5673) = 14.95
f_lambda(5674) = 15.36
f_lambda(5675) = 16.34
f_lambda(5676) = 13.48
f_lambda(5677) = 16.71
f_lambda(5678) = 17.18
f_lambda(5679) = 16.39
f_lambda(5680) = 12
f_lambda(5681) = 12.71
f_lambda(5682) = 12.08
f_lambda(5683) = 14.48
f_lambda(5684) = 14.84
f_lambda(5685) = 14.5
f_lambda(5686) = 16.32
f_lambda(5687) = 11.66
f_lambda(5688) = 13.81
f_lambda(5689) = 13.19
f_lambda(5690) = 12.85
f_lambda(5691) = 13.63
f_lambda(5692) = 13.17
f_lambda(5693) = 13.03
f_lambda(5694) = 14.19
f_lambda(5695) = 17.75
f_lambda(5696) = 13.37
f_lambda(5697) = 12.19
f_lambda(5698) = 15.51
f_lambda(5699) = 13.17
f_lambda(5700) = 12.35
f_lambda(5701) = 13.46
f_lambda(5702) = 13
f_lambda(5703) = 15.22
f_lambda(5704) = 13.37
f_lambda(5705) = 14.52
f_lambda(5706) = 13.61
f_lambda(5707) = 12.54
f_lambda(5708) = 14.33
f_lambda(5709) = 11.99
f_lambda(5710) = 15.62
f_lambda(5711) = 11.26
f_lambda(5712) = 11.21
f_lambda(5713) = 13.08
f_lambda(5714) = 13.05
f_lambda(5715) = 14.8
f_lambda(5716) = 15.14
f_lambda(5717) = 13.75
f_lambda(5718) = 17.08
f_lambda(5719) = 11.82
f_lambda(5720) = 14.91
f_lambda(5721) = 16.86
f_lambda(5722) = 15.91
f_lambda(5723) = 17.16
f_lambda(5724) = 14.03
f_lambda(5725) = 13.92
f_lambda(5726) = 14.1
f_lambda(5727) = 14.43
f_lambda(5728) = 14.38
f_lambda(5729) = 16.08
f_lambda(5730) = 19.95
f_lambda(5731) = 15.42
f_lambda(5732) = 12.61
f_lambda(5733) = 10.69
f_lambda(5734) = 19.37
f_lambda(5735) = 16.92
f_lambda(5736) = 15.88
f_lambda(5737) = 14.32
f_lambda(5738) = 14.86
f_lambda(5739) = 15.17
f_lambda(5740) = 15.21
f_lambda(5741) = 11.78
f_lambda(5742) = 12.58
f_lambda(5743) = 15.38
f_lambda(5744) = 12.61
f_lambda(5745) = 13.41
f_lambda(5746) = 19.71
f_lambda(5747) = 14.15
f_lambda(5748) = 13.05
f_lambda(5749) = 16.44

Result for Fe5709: 1.9 angstrom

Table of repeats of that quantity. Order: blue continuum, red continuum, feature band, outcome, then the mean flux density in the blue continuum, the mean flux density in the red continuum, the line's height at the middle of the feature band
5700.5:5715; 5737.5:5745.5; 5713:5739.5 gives -2.8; 13.4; 13.9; 13.6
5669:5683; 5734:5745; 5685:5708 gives 1.2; 14.5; 14.6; 14.5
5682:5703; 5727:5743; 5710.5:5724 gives 0.2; 13.8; 15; 14.5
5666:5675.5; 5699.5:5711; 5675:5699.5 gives -0.1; 14.5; 13.5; 14.1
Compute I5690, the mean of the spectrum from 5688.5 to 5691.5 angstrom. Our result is 13.2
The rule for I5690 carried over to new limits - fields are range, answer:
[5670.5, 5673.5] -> 13.1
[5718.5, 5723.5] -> 15.3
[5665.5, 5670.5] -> 14.8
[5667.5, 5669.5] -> 13.6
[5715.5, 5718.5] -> 15.3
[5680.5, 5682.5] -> 12.4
